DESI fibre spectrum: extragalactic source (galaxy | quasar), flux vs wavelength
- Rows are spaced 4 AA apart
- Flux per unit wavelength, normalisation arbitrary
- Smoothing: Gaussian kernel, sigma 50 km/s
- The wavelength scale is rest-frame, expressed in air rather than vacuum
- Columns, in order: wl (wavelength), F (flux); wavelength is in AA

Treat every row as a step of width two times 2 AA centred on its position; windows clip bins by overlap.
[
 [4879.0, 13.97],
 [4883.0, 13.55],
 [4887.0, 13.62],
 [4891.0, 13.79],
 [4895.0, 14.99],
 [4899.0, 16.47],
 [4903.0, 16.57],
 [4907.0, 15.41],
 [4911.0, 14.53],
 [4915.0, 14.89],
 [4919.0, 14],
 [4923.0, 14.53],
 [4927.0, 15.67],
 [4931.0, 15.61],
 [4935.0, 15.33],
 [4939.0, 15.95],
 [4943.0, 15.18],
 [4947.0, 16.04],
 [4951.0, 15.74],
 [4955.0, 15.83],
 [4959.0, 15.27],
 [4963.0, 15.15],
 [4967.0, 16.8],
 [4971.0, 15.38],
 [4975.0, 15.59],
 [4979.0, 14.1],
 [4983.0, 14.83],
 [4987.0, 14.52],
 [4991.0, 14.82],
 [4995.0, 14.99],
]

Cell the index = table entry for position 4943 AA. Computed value 15.18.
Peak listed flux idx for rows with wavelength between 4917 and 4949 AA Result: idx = 16.04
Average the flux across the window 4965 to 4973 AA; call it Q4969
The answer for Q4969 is 16.1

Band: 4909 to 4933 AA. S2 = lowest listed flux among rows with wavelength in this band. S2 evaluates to 14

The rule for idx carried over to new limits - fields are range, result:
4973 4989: 15.59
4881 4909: 16.57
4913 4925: 14.89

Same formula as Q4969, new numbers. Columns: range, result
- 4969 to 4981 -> 15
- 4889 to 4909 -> 15.4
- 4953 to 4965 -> 15.4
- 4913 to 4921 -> 14.4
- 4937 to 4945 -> 15.6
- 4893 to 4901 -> 15.7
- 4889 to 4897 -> 14.4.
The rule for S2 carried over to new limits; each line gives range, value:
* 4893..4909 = 14.99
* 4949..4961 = 15.27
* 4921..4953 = 14.53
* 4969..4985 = 14.1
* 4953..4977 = 15.15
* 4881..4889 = 13.55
